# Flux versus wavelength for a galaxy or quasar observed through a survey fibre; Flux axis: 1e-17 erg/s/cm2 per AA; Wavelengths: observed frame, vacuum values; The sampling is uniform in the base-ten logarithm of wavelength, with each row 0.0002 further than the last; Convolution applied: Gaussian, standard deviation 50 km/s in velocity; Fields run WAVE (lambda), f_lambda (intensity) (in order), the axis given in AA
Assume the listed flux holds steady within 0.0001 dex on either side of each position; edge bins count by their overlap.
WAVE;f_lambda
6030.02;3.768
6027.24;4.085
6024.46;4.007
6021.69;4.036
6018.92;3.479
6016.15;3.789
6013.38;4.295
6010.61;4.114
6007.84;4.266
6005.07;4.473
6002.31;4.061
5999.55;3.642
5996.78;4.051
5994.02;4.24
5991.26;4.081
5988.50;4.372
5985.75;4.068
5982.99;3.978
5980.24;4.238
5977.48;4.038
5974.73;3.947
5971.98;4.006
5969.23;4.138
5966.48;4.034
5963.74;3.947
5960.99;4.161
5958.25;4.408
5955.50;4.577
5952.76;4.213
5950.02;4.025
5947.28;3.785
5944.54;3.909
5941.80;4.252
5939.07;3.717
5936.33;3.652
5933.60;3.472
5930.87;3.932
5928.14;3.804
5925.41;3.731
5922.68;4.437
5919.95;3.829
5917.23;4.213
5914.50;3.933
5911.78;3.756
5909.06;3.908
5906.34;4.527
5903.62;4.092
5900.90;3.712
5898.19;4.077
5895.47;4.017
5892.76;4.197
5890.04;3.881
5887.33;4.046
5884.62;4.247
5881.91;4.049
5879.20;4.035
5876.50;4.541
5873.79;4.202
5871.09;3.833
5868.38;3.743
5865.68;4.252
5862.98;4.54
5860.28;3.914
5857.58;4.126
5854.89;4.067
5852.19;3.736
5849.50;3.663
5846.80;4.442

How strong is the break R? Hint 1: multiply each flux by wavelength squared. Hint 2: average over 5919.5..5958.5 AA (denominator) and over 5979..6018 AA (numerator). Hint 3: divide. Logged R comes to 1.1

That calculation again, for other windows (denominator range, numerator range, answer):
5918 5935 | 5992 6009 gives 1.09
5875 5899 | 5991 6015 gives 1.04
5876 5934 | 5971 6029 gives 1.04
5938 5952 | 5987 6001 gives 1.05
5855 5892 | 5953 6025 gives 1.04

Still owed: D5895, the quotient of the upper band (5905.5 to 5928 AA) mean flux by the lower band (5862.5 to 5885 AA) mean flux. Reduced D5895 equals 1.0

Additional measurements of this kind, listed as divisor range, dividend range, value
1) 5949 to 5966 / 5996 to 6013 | 0.98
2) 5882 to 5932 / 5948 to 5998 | 1.03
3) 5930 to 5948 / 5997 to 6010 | 1.08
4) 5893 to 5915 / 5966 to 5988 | 1.01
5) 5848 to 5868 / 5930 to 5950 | 0.95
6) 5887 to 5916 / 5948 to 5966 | 1.05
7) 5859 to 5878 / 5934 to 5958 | 0.97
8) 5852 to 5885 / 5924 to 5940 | 0.91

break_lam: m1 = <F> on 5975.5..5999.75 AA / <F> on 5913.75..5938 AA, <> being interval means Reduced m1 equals 1.05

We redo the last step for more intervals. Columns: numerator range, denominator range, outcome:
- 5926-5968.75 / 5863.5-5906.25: 0.98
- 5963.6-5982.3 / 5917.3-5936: 1.05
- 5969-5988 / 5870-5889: 0.98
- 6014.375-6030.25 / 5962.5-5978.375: 0.96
